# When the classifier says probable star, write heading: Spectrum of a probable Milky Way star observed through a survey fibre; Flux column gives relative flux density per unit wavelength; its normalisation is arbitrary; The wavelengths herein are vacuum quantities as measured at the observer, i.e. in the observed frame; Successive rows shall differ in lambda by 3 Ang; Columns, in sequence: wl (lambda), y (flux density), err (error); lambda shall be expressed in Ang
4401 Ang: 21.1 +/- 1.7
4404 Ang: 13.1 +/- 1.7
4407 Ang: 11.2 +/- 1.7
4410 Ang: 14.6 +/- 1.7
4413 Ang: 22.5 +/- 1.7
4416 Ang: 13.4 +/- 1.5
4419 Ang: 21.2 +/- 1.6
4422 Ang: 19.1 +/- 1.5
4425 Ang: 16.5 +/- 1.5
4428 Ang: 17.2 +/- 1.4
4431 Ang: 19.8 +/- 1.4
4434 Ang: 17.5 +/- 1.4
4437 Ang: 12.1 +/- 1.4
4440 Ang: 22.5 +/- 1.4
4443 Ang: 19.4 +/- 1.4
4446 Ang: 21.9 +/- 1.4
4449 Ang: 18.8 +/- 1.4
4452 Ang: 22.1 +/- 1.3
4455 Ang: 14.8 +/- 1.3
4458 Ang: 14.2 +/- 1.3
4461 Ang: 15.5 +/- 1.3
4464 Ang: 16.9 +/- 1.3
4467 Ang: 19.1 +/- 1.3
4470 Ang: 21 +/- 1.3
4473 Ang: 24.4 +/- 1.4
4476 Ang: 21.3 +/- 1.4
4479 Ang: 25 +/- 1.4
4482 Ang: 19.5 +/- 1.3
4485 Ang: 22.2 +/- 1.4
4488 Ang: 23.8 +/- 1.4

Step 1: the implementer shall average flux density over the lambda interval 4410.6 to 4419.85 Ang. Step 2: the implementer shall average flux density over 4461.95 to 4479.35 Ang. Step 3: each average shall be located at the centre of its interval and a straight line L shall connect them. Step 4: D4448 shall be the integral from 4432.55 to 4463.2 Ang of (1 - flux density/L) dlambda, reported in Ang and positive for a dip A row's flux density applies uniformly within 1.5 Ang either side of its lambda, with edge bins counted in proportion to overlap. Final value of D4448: 3.1 Ang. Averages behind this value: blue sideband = 18.4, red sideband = 20.9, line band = 17.9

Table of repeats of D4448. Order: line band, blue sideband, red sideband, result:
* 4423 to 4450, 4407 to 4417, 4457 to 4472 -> -2.5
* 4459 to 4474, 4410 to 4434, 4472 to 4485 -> 1.8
